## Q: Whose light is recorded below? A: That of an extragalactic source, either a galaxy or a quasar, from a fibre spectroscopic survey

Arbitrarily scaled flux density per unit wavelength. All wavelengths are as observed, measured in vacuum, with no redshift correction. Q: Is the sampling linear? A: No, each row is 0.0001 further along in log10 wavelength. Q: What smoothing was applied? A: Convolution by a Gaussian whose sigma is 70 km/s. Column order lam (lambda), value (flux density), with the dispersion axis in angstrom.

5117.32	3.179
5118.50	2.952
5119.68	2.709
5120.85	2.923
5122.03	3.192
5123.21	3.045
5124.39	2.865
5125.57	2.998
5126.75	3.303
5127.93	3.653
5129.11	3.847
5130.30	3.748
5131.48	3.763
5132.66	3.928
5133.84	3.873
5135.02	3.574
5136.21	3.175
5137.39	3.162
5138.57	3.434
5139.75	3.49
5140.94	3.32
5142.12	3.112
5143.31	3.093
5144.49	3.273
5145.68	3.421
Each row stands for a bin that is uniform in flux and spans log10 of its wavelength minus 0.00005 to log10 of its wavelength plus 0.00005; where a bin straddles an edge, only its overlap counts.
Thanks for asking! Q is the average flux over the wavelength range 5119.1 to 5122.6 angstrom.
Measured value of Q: 2.95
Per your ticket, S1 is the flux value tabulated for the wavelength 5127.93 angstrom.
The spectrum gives 3.653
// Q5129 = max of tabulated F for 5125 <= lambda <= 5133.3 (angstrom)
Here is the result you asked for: 3.928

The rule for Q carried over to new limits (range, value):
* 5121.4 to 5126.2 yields 3.03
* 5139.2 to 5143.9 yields 3.25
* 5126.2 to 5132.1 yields 3.66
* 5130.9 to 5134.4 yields 3.86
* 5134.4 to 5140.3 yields 3.37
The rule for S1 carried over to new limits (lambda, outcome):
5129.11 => 3.847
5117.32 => 3.179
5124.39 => 2.865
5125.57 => 2.998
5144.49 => 3.273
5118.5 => 2.952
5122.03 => 3.192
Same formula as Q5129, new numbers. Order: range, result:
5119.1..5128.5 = 3.653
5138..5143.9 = 3.49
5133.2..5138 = 3.873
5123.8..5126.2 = 2.998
